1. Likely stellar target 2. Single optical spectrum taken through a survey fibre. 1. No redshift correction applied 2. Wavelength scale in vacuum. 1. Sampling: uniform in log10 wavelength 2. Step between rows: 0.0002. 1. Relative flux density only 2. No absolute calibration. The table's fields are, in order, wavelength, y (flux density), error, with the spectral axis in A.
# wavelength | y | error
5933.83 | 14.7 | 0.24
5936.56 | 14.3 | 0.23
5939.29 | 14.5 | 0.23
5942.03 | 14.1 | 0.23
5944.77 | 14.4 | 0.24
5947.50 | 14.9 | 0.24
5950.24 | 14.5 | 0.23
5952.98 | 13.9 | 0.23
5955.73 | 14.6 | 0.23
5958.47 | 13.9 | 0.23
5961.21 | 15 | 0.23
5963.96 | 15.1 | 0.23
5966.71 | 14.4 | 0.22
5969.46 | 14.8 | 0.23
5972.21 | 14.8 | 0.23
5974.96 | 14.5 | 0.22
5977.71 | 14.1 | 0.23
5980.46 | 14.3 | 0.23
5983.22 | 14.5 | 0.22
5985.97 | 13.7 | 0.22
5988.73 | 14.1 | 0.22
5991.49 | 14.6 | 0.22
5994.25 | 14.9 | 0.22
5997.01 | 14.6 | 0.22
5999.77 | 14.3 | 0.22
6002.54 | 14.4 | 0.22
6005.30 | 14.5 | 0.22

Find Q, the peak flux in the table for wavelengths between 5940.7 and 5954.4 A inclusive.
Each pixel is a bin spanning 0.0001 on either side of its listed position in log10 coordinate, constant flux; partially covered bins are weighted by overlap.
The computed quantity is 14.9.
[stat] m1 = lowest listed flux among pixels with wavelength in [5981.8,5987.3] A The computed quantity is 13.7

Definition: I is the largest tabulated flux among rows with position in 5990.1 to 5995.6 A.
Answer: 14.9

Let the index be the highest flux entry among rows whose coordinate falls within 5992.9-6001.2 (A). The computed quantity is 14.9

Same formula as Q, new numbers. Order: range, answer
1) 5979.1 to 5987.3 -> 14.5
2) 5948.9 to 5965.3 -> 15.1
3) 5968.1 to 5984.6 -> 14.8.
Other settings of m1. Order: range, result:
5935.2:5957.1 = 13.9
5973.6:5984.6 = 14.1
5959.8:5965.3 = 15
